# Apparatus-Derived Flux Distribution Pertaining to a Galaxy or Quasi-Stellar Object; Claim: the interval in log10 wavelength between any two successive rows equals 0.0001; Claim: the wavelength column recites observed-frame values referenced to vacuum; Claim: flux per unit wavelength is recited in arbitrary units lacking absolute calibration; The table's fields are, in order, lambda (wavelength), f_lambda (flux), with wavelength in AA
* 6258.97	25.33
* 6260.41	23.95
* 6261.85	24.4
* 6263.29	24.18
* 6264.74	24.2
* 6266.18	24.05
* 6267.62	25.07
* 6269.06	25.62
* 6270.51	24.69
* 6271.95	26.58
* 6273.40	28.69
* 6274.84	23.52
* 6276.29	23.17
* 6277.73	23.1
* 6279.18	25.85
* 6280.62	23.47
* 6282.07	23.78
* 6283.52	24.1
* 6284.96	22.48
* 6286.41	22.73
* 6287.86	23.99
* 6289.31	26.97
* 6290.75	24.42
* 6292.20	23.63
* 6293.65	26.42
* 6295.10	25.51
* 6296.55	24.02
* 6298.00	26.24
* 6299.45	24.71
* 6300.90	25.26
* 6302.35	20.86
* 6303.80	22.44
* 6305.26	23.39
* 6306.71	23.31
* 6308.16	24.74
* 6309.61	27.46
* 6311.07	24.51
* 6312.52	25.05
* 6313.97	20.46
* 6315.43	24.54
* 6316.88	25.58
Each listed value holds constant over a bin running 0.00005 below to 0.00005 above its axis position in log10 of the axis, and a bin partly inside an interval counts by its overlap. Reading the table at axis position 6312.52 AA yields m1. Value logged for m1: 25.05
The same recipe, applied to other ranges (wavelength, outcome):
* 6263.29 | 24.18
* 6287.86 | 23.99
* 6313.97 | 20.46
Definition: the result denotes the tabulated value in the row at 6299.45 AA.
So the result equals 24.71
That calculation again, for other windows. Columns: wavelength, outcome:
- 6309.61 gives 27.46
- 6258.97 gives 25.33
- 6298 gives 26.24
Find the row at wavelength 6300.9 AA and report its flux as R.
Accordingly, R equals 25.26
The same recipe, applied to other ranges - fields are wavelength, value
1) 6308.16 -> 24.74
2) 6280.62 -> 23.47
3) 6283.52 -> 24.1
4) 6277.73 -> 23.1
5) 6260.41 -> 23.95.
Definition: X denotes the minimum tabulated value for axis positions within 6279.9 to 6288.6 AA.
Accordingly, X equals 22.48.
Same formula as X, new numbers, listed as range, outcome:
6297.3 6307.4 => 20.86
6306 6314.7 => 20.46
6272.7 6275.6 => 23.52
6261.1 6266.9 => 24.05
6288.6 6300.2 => 23.63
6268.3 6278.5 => 23.1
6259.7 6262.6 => 23.95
